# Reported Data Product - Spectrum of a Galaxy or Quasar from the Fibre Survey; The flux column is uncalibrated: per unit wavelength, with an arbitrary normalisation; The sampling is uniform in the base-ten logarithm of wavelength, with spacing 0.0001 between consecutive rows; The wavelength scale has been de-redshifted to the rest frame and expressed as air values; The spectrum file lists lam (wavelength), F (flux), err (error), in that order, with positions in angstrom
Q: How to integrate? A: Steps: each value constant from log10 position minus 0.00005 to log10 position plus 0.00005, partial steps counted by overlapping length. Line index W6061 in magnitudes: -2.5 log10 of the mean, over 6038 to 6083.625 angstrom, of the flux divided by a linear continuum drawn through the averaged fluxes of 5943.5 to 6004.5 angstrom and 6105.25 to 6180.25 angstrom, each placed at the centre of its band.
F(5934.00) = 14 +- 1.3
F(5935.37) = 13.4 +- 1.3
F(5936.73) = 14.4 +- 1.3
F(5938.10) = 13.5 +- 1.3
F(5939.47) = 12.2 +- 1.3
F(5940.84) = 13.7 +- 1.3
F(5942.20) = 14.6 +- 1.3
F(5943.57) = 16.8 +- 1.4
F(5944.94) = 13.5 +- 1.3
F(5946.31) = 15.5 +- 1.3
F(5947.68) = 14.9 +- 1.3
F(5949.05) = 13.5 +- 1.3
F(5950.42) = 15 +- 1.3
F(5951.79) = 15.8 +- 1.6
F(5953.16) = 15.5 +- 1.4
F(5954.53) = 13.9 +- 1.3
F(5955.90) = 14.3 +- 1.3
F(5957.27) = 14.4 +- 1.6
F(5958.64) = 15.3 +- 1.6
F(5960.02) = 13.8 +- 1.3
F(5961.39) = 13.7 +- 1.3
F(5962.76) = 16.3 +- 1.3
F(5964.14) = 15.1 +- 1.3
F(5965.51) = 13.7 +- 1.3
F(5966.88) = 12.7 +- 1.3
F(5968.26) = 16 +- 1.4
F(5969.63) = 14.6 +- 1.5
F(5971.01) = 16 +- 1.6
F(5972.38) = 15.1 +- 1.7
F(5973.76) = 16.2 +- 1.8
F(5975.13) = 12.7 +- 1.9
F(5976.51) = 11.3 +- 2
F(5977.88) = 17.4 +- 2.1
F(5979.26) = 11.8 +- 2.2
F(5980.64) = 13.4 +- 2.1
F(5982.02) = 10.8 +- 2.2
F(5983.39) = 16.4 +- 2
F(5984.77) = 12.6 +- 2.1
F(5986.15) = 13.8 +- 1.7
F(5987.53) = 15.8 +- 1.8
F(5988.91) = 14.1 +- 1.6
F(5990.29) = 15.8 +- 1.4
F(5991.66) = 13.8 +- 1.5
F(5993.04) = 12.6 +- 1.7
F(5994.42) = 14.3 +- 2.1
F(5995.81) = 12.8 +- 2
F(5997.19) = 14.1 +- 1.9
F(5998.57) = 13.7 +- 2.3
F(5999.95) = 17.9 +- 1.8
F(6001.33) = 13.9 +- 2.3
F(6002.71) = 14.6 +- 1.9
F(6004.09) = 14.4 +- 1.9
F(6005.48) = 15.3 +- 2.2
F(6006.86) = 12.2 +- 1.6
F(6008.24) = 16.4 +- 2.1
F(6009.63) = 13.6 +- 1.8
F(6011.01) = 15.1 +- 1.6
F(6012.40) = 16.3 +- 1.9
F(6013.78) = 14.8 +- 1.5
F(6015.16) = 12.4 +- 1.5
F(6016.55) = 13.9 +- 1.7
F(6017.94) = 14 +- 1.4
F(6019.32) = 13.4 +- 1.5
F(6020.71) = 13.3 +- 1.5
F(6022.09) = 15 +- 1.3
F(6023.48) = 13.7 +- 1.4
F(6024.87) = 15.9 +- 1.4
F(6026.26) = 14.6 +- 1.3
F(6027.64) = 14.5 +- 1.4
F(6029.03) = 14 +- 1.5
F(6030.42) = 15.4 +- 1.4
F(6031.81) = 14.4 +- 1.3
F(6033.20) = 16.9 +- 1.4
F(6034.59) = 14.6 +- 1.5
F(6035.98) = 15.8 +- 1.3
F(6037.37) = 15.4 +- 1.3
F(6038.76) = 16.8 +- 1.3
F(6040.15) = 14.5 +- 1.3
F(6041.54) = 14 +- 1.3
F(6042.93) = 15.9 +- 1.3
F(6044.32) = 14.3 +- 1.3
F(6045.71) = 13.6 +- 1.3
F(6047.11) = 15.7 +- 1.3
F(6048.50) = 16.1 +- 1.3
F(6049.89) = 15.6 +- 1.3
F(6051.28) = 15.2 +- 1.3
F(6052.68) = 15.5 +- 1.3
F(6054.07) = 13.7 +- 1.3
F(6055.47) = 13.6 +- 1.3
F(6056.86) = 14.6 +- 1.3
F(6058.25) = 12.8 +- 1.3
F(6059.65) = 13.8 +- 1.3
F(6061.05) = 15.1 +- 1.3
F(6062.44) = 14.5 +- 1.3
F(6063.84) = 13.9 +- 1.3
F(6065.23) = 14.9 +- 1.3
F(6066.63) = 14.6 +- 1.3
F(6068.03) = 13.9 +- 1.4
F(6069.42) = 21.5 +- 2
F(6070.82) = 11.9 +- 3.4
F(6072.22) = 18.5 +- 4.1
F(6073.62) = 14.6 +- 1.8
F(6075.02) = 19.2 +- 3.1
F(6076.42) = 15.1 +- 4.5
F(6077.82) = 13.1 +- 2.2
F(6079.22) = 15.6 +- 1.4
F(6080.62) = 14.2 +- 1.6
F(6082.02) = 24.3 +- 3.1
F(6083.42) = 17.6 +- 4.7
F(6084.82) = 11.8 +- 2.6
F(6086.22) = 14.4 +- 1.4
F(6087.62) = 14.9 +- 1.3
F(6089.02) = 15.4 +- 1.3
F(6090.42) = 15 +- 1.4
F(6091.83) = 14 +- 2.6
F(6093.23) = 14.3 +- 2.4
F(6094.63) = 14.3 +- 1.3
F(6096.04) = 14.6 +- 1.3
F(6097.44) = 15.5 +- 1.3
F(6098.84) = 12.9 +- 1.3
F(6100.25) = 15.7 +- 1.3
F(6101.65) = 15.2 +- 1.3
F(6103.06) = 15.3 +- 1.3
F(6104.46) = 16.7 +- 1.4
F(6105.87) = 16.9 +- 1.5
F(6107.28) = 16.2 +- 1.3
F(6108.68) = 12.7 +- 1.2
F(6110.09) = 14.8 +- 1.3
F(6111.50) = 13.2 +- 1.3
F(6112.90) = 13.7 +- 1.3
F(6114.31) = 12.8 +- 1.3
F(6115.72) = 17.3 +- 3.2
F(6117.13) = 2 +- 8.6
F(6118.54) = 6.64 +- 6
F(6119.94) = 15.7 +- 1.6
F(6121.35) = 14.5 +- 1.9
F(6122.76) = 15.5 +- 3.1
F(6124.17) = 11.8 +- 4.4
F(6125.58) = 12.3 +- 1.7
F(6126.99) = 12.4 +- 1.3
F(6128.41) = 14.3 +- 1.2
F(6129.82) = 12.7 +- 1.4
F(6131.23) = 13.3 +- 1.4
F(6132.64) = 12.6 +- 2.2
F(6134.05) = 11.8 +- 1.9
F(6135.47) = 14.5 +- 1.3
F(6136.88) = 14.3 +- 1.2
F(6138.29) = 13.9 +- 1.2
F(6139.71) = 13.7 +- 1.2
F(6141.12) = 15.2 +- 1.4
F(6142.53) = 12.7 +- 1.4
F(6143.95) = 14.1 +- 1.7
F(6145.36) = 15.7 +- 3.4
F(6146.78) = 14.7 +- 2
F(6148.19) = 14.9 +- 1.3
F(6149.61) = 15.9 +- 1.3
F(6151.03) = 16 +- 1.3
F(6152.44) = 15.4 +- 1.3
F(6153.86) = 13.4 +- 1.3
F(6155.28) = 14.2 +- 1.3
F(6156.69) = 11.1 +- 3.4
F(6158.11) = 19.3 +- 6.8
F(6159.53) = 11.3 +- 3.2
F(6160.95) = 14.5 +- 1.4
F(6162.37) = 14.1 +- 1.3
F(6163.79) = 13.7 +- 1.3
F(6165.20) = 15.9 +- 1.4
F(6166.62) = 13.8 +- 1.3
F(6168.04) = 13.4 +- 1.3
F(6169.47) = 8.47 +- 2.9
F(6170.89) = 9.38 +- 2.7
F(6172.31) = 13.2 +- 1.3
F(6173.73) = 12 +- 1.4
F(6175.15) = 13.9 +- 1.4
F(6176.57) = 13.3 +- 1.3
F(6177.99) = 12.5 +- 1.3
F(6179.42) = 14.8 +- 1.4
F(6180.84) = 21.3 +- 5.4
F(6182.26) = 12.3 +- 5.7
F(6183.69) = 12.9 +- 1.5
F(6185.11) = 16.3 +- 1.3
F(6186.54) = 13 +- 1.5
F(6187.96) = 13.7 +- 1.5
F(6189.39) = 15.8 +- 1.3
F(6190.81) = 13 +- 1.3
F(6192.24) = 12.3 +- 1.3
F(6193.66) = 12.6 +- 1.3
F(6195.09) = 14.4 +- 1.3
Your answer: -0.106 mag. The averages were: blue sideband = 14.4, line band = 15.4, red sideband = 13.5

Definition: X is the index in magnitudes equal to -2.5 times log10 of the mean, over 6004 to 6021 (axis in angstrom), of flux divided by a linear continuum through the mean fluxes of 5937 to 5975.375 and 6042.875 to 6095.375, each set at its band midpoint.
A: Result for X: 0.048 mag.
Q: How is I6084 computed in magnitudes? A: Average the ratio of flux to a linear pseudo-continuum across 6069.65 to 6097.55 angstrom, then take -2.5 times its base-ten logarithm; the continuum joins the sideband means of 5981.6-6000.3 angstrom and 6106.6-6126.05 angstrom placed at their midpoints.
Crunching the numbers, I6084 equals -0.18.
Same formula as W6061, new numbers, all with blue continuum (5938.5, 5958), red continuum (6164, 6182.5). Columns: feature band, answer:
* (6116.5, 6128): 0.19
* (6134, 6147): -0.04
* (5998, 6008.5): -0.04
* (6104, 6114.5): -0.07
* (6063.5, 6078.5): -0.12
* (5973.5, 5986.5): 0.06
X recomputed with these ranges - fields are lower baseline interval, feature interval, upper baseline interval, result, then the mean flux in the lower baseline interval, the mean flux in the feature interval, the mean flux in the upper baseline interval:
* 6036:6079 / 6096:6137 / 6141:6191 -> 0.07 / 15.1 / 13.6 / 14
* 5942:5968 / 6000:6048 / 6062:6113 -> 0.02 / 14.7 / 14.7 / 15.3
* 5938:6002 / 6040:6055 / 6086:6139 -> -0.06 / 14.4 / 14.9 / 13.8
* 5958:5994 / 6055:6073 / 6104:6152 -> -0.07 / 14.3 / 14.9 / 13.7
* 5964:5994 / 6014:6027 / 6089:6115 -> 0.02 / 14.2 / 14.1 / 14.7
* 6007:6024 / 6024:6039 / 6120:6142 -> -0.08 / 14.3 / 15.2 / 13.6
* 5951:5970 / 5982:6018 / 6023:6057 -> 0.04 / 14.7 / 14.3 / 15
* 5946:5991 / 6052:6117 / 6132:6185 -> -0.06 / 14.5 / 15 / 13.9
